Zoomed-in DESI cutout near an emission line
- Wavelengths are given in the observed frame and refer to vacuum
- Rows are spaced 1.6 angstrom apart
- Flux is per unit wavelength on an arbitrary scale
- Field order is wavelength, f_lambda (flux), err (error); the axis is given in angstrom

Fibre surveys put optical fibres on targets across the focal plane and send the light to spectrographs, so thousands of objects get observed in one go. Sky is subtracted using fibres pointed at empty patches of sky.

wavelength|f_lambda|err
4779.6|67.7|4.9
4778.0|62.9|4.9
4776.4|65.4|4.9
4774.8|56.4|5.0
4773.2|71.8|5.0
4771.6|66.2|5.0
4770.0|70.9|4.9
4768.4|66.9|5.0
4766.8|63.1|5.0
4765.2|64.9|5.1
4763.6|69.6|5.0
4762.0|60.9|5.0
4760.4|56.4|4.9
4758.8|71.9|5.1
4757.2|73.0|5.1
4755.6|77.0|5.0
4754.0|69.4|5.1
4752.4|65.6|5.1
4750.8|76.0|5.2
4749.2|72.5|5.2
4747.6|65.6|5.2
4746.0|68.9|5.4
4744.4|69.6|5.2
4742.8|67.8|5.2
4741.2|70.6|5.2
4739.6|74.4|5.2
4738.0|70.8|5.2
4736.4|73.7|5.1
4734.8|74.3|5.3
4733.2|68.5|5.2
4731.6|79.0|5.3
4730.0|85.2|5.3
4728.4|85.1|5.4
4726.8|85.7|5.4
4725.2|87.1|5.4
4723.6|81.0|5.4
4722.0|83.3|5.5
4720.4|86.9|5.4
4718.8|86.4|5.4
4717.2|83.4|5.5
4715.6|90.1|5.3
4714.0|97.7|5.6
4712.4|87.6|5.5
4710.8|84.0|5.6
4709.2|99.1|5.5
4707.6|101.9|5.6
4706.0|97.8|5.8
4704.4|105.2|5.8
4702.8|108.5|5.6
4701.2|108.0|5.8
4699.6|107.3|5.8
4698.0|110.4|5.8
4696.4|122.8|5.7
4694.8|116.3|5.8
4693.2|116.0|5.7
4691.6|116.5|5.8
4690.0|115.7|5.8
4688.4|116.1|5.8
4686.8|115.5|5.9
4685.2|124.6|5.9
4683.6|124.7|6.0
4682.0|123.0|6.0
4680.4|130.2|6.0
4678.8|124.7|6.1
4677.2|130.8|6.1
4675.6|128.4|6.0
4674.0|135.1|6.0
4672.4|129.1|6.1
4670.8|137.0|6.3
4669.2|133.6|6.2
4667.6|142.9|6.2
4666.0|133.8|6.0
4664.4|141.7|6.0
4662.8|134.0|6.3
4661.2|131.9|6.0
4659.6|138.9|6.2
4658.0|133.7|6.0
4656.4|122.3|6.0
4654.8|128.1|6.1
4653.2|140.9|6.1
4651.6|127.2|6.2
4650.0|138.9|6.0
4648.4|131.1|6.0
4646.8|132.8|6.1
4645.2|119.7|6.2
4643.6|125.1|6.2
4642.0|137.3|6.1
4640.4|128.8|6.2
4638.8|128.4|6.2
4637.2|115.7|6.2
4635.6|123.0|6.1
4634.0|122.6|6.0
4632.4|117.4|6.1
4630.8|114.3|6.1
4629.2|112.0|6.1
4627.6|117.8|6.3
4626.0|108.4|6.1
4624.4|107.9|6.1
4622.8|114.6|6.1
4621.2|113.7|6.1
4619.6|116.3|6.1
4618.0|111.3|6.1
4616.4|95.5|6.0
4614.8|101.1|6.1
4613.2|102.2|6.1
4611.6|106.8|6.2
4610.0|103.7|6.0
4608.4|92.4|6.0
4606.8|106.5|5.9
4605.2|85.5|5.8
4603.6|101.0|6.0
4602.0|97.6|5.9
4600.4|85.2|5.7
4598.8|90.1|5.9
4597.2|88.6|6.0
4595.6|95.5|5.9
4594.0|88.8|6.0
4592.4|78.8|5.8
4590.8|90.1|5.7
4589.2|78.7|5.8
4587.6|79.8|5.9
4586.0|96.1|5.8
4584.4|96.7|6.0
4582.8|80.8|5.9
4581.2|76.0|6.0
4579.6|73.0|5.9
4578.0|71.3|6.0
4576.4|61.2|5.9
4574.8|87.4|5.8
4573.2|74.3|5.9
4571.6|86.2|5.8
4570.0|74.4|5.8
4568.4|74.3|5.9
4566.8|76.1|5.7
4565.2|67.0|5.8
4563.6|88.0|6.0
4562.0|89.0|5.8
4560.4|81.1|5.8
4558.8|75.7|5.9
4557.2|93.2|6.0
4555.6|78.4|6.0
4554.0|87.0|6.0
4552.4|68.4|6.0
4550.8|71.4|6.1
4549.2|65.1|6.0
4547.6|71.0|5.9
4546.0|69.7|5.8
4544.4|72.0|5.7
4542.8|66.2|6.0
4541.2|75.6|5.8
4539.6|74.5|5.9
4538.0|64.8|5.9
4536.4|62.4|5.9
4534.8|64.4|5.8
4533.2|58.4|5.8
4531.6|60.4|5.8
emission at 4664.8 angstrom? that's Mg II 2798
